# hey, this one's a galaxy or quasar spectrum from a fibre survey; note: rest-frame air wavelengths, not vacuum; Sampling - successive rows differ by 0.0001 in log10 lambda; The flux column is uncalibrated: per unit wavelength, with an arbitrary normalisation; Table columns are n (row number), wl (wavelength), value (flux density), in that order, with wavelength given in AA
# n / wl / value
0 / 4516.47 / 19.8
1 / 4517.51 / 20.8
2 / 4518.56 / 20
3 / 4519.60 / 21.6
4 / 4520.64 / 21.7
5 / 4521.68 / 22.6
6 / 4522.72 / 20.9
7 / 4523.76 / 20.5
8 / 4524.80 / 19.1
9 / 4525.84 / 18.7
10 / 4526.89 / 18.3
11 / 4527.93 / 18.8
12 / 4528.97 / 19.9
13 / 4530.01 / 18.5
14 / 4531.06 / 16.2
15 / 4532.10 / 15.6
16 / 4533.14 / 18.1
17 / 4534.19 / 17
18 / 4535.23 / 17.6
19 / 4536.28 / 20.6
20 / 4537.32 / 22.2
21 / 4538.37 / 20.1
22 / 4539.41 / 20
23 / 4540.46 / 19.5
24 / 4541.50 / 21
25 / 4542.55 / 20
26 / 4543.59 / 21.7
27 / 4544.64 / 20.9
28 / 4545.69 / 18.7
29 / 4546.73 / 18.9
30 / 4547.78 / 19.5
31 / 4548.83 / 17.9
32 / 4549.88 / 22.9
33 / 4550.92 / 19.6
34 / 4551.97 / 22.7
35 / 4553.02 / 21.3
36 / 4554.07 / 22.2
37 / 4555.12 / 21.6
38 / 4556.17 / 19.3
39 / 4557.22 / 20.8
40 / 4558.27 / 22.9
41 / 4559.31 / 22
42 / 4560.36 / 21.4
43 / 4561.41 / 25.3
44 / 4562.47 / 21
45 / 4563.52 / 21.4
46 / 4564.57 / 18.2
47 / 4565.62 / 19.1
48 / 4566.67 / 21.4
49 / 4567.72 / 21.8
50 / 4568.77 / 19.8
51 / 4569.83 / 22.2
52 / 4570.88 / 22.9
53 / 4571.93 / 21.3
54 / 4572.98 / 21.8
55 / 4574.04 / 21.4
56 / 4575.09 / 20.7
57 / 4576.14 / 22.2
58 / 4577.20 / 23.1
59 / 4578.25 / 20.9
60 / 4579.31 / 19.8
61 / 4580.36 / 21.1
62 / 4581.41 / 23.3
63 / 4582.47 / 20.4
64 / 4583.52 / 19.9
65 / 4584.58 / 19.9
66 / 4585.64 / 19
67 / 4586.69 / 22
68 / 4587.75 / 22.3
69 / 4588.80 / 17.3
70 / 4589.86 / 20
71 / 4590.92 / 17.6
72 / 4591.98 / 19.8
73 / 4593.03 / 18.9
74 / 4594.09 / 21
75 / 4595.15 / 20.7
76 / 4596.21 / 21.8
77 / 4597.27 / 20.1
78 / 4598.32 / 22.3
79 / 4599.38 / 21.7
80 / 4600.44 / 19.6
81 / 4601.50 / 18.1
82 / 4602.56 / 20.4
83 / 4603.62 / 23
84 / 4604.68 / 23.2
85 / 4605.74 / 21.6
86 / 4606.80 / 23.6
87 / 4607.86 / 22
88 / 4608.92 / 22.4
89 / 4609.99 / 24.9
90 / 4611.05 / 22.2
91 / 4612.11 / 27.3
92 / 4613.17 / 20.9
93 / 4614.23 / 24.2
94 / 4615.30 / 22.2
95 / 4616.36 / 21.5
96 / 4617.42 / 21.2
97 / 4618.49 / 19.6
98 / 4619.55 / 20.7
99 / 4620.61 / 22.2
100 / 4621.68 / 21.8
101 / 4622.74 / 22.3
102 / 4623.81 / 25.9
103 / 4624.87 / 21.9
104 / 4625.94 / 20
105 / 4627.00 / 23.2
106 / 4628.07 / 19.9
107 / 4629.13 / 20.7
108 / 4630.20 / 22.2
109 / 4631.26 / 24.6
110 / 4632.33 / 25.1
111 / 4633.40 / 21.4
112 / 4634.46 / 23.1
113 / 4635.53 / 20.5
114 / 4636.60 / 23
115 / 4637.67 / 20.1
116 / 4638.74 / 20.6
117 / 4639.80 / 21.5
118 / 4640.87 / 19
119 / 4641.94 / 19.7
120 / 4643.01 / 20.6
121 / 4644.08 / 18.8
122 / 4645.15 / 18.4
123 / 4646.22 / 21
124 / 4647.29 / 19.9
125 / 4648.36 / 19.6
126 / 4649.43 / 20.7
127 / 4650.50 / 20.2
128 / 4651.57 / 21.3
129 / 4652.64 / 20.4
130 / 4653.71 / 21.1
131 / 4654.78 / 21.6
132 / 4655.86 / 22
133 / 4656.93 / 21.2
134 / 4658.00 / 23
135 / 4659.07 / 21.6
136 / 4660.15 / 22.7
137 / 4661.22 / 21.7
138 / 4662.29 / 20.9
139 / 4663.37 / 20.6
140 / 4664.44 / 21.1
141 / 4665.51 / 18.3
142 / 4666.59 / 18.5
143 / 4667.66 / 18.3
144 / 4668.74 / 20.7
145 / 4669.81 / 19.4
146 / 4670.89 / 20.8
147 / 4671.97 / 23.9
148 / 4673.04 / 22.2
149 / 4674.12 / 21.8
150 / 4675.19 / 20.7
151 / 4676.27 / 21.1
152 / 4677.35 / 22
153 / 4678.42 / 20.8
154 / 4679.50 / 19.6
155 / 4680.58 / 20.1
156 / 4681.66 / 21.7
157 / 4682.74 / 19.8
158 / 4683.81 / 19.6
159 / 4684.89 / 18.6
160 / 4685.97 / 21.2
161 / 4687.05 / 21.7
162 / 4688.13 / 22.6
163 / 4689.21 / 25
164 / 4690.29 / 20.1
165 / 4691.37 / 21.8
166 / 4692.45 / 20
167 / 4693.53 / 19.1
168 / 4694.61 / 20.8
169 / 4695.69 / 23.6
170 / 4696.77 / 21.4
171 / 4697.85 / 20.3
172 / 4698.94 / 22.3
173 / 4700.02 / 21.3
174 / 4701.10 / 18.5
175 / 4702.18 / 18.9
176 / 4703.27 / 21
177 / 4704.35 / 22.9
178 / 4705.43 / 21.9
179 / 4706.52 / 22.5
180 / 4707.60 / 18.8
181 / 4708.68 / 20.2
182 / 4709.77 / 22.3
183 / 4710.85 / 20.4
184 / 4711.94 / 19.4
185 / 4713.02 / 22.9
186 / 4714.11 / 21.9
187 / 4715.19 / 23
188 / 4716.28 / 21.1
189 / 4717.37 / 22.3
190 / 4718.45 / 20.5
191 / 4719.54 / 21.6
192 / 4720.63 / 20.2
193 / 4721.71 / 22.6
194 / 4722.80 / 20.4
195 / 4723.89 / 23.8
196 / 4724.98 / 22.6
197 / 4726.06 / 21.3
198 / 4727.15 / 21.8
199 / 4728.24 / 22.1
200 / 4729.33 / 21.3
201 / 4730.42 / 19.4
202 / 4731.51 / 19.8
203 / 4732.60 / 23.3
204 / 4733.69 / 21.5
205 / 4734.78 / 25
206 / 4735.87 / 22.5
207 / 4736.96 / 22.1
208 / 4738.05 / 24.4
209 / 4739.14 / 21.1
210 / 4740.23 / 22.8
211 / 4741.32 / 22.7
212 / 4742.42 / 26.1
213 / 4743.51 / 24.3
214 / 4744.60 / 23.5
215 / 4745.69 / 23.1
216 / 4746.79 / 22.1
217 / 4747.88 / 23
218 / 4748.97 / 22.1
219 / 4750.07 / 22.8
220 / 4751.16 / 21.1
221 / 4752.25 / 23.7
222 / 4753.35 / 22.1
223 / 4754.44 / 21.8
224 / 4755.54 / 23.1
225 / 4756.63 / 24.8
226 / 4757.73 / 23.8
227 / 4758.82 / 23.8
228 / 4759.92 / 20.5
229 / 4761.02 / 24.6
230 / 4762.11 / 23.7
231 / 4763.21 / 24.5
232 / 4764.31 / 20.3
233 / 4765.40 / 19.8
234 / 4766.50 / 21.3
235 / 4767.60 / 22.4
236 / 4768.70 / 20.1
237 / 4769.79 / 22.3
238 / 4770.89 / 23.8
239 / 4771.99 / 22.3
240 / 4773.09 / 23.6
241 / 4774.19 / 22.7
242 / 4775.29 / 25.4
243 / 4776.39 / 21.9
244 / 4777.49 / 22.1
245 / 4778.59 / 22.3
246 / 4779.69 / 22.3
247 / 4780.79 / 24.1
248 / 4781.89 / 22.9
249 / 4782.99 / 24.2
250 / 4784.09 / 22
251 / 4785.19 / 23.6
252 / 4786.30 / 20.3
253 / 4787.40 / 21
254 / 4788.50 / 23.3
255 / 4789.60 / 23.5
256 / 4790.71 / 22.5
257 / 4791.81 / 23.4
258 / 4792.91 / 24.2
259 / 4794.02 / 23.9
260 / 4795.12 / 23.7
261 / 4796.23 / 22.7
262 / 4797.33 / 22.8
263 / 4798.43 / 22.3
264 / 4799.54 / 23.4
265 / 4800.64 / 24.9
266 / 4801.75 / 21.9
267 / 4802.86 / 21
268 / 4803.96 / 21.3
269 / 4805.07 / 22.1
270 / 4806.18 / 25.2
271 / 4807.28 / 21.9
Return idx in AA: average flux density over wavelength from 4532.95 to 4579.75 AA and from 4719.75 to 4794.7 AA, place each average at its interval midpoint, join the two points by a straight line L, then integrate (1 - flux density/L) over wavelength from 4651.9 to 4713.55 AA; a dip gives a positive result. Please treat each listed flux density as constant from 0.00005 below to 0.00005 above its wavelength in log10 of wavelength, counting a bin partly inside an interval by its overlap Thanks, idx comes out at 2.6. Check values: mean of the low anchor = 20.8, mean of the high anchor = 22.6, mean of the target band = 21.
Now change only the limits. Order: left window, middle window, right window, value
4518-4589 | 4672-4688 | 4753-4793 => 0.6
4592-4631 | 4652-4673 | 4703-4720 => 0.6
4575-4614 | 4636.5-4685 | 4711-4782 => 2.5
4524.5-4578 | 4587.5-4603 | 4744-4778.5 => 0.6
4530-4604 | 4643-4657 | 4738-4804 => 0.6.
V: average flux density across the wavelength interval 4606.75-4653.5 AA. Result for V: 21.6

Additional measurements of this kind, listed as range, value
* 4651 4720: 21.1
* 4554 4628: 21.4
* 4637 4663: 20.7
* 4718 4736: 21.7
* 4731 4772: 22.7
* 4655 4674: 21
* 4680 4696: 21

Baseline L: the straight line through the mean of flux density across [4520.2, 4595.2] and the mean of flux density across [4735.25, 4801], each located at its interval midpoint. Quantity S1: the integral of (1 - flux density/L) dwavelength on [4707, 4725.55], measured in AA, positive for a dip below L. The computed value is 0.7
